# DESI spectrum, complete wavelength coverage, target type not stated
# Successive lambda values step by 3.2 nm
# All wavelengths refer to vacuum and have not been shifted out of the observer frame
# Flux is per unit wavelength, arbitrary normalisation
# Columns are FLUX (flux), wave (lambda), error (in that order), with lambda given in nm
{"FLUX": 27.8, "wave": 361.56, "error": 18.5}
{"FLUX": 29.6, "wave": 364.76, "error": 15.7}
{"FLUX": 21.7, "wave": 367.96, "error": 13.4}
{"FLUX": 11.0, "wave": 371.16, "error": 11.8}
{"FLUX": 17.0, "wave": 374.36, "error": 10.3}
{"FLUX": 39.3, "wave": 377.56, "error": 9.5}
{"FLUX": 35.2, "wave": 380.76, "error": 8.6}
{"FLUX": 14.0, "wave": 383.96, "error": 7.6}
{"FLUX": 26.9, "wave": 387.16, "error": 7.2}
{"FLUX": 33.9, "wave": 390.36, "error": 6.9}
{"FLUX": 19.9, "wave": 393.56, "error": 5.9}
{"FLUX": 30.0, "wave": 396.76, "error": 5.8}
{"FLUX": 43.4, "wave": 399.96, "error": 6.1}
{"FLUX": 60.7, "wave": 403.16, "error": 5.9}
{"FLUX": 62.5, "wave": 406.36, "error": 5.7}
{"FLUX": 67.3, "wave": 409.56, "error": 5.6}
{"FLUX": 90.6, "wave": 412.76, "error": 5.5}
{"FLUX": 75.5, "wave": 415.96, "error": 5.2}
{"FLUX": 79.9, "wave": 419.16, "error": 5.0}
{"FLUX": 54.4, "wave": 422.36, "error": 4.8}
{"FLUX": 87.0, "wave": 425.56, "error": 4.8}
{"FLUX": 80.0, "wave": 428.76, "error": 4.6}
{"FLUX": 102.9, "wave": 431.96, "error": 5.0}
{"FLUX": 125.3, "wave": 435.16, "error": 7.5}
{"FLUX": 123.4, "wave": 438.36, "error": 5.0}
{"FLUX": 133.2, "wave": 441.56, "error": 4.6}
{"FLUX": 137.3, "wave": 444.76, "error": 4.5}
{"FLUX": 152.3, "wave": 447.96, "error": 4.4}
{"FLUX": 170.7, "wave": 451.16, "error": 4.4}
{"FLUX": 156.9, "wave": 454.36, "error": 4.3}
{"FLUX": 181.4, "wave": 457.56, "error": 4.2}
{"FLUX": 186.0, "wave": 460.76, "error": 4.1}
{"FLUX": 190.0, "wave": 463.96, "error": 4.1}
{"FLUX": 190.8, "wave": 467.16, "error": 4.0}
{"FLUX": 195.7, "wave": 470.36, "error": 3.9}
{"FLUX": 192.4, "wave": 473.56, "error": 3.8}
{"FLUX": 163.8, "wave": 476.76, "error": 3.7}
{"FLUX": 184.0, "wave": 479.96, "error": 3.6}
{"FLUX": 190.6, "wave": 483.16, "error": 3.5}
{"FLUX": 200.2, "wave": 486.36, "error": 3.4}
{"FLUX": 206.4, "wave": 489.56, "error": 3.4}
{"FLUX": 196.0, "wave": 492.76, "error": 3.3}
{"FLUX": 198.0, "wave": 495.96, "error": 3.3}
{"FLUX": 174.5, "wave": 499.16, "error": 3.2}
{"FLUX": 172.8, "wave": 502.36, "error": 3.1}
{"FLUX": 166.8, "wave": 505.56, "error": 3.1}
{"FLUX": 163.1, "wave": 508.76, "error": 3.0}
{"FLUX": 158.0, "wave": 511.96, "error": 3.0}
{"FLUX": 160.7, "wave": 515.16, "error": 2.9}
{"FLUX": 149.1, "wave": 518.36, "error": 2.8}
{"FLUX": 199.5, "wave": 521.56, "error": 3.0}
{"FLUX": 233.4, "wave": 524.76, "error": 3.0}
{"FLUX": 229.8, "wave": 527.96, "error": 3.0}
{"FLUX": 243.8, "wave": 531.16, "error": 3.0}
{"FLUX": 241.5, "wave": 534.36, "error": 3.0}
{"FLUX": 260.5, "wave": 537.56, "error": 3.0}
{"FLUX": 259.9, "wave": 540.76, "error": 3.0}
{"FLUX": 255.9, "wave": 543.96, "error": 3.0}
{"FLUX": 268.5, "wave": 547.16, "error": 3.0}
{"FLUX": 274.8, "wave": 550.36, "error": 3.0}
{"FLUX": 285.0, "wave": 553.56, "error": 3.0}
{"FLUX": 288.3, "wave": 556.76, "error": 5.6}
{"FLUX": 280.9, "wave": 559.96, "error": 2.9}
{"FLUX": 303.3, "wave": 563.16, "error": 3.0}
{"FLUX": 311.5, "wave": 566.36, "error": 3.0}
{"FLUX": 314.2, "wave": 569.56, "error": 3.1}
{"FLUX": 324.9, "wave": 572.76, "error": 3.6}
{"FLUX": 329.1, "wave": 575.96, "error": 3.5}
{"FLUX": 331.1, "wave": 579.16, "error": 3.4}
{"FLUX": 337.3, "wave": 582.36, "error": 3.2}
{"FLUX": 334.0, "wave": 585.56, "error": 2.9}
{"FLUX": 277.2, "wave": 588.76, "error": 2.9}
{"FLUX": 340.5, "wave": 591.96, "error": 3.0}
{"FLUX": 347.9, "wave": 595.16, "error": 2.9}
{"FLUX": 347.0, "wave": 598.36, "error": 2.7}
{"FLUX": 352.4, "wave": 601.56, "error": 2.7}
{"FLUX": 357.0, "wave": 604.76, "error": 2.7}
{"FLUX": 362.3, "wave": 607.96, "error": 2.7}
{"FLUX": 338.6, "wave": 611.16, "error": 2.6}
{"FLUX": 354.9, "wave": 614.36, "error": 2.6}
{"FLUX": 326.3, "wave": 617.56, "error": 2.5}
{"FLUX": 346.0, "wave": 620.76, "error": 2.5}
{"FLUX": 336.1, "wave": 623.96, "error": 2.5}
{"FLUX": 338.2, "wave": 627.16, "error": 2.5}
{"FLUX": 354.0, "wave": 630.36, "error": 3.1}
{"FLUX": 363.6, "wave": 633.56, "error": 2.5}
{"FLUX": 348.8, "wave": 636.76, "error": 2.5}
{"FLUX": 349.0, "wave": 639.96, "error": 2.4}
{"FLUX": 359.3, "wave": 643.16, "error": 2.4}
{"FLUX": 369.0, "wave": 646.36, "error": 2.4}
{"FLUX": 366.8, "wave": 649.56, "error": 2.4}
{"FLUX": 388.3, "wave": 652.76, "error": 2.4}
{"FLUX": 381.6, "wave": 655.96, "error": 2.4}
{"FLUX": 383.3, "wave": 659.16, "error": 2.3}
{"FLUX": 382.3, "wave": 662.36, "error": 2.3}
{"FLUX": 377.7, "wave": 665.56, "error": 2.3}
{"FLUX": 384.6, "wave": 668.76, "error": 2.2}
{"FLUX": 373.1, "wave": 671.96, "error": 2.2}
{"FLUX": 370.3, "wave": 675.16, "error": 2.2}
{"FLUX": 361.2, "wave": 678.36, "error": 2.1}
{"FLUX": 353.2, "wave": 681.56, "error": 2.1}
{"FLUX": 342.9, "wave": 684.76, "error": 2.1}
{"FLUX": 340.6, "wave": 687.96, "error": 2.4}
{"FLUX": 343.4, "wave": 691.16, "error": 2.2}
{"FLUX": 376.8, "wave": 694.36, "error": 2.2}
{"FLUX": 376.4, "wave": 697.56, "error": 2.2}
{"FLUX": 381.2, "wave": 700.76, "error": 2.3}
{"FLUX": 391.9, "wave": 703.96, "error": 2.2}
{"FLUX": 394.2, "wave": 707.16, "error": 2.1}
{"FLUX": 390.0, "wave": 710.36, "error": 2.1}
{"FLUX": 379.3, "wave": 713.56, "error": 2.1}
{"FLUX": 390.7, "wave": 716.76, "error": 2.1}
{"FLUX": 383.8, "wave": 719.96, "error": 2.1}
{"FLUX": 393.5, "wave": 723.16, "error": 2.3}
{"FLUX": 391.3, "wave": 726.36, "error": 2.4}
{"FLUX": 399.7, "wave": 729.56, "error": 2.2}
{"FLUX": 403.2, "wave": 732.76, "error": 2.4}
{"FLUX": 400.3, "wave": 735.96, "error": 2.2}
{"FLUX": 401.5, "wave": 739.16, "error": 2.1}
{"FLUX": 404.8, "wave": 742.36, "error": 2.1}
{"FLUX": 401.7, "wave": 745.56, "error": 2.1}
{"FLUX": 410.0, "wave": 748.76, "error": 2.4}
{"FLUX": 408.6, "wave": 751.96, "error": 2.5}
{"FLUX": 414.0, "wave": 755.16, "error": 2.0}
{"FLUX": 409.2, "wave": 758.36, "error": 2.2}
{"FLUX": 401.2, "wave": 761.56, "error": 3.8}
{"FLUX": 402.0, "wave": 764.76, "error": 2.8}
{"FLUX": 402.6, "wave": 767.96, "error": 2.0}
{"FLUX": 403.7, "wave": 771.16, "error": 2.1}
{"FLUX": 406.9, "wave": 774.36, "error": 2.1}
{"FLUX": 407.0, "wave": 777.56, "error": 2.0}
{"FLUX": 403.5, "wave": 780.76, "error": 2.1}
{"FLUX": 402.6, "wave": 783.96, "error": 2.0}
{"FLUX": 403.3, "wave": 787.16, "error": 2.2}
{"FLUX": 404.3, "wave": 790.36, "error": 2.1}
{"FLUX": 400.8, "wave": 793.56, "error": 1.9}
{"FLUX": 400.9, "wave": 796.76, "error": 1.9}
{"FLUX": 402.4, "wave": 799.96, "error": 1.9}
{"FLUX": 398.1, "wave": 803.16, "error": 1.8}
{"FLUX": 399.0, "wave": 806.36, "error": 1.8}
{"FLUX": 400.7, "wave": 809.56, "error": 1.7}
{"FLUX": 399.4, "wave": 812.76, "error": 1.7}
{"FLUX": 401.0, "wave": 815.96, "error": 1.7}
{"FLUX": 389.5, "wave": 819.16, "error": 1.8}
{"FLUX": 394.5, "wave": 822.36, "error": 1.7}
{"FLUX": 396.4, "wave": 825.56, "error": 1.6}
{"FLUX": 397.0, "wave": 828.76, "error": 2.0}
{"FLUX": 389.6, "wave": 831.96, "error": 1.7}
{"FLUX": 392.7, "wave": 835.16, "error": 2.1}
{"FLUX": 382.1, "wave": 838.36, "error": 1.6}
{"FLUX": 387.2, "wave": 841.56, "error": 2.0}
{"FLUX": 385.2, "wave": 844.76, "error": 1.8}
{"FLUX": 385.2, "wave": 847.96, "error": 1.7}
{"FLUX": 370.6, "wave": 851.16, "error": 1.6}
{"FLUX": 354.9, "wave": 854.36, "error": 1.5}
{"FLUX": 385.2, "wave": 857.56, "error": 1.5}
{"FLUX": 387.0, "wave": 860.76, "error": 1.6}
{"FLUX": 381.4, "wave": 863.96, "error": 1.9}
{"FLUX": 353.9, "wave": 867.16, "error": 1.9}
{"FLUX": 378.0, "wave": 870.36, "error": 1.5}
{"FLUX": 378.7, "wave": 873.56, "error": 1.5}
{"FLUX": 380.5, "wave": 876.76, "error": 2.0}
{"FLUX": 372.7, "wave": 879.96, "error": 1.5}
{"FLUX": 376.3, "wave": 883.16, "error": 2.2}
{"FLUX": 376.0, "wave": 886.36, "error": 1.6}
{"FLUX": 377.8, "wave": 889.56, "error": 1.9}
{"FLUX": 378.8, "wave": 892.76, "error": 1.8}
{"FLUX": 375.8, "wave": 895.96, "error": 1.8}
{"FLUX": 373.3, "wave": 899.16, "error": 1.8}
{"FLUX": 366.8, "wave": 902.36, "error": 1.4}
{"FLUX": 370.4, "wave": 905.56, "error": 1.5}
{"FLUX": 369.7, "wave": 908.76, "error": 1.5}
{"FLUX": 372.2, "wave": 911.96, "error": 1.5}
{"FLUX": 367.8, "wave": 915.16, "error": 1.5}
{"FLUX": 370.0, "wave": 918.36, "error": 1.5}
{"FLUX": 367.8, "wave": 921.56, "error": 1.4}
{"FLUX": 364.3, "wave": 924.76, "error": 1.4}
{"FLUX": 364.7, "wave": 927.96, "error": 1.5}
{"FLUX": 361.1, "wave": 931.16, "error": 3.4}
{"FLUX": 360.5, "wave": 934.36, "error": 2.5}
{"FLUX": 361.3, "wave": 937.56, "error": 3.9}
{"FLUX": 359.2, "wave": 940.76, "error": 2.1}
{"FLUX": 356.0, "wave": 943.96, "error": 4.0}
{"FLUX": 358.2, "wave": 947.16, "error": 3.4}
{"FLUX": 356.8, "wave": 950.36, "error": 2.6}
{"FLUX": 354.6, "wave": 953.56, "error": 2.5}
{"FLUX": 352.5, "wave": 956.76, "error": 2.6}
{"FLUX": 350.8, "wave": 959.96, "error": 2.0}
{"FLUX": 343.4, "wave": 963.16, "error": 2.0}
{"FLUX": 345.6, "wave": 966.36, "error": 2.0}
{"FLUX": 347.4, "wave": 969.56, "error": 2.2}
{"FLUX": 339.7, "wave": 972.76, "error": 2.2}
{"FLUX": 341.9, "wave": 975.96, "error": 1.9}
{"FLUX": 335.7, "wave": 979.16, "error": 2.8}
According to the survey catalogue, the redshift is 0.000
